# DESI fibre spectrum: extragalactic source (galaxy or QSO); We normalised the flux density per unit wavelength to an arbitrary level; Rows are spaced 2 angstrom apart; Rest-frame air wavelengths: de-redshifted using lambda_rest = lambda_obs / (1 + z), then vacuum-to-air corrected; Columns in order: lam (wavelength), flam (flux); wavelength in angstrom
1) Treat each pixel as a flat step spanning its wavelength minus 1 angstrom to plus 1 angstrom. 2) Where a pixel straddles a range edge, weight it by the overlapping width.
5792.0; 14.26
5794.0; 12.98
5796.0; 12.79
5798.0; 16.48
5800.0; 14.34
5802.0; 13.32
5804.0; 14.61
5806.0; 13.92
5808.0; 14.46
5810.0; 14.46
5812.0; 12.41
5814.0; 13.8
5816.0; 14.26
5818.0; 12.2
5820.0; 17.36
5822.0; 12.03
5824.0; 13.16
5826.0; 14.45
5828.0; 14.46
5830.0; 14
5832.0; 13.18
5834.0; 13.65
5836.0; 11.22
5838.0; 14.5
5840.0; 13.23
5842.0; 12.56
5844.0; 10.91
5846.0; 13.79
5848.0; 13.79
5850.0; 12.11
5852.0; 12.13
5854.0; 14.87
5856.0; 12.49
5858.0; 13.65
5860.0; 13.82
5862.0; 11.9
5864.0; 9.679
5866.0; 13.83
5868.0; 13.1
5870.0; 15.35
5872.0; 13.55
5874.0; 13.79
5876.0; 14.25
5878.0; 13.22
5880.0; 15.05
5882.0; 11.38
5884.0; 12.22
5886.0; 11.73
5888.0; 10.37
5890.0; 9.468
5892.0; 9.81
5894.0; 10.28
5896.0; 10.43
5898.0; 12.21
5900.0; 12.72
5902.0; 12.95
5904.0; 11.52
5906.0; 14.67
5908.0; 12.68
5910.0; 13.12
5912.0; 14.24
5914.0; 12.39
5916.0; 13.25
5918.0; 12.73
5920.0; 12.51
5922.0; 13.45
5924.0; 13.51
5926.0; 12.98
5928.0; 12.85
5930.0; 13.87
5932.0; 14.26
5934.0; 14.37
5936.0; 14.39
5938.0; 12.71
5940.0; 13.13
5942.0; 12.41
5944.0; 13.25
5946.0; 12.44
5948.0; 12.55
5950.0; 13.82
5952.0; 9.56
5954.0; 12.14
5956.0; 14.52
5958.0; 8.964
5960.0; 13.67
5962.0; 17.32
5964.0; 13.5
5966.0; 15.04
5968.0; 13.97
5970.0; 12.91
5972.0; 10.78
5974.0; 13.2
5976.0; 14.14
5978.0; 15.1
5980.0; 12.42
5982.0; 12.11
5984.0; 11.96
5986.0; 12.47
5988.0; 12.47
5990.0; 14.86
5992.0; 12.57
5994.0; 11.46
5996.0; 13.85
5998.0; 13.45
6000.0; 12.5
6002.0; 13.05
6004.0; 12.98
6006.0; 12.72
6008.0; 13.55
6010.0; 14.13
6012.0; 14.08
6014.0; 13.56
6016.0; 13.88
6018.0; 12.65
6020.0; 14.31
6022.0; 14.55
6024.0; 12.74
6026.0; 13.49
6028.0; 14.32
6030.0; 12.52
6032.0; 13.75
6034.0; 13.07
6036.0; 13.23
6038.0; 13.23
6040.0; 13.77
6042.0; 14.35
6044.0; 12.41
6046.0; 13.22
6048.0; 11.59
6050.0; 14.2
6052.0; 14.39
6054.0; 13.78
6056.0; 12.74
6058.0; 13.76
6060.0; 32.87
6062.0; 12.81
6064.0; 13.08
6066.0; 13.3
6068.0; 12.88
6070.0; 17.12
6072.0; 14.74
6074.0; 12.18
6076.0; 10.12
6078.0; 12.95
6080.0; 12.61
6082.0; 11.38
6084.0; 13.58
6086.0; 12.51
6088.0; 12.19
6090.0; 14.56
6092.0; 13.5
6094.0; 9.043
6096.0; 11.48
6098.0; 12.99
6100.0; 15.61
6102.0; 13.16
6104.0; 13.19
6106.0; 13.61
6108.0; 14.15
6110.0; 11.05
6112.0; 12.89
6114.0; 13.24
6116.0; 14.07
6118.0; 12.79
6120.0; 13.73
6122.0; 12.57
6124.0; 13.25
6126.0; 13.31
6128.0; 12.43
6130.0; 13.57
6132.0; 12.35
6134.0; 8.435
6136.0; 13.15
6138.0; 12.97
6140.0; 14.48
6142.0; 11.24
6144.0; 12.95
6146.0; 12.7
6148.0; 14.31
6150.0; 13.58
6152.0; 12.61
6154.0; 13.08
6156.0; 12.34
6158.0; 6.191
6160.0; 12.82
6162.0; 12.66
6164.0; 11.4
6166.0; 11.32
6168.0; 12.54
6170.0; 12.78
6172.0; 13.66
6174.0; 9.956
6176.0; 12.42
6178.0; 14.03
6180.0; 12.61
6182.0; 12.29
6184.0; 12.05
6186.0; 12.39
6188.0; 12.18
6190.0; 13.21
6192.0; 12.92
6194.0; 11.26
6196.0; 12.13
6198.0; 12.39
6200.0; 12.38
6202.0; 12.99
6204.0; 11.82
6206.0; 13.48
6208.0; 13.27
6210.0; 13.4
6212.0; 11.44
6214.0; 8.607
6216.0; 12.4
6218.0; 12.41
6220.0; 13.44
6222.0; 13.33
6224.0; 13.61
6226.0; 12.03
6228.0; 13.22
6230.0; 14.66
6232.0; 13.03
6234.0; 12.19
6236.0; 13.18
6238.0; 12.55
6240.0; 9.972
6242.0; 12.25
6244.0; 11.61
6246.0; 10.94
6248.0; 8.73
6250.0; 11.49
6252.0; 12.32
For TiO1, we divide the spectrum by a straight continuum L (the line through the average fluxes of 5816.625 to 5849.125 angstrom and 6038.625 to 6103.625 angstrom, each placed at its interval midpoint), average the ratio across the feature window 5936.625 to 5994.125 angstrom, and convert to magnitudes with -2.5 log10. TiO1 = 0.049 mag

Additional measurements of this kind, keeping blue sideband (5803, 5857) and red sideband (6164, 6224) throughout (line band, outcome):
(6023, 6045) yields -0.04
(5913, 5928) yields 0.02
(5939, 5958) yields 0.06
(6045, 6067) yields -0.18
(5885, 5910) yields 0.14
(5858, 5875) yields 0.02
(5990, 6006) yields 0.00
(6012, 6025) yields -0.06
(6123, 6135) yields 0.03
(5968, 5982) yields 0.00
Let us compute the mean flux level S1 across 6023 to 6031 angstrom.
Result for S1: 13.3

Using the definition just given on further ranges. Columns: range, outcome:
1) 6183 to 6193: 12.6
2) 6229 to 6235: 13.3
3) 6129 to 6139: 12.1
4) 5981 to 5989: 12.3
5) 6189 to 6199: 12.4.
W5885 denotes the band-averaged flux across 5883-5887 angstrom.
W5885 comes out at 12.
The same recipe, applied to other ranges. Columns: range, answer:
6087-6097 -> 12.2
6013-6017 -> 13.7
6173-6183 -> 12.3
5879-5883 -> 13.2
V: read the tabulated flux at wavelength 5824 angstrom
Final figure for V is 13.16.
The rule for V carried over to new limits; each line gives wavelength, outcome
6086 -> 12.51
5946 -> 12.44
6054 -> 13.78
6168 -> 12.54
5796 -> 12.79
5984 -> 11.96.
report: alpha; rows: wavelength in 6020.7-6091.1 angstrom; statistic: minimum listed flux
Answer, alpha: 10.12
